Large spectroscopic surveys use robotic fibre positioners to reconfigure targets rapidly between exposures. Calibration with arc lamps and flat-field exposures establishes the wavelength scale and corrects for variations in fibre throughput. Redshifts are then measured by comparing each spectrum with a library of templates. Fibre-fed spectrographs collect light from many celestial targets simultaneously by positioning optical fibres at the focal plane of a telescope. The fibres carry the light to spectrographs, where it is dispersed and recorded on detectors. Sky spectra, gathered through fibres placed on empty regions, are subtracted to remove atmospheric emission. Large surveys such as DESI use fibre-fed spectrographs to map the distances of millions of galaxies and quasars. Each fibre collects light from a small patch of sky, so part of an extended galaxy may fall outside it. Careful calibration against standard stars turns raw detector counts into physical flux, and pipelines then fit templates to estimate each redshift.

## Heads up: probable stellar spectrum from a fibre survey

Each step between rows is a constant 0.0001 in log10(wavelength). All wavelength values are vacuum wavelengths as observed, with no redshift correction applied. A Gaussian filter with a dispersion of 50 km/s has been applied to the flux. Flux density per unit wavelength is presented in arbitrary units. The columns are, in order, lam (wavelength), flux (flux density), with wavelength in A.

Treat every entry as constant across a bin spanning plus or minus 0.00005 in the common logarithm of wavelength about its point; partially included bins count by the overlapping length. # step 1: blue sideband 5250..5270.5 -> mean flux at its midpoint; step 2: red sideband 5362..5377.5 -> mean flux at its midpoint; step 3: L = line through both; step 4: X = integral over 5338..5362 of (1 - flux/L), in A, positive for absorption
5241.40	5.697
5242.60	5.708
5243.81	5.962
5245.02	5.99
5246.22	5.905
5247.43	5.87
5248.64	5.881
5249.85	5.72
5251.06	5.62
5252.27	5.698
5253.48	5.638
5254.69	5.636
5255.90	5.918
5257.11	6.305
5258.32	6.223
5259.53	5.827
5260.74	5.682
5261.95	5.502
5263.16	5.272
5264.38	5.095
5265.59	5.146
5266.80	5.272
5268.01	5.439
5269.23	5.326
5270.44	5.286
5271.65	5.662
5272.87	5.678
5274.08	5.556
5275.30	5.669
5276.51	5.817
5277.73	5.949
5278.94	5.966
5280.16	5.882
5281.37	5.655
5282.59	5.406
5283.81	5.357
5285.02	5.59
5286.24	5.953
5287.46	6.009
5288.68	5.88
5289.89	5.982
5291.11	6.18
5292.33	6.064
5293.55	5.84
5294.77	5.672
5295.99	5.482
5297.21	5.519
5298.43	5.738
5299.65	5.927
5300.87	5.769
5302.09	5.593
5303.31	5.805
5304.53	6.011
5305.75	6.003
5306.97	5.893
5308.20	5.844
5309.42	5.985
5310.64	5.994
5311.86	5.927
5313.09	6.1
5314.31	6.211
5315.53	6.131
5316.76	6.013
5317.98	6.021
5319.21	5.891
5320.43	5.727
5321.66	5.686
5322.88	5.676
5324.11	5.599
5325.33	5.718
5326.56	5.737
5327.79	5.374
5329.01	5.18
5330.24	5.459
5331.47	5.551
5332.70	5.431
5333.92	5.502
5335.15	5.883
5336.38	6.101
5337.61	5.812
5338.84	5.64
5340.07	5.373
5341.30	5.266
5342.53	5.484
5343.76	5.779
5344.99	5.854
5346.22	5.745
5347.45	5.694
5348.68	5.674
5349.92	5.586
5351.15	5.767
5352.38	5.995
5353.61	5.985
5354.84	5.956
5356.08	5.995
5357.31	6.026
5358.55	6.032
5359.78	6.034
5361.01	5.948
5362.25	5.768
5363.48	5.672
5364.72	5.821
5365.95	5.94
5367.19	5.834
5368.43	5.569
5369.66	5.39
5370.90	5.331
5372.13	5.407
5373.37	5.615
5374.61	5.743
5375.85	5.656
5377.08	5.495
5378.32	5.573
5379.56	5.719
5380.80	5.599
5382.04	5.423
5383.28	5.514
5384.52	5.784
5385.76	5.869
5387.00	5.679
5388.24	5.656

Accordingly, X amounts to -0.7 A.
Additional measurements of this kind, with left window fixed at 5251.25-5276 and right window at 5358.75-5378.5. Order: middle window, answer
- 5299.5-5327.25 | -1.19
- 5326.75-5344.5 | 0.29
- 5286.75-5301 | -0.56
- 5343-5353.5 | -0.19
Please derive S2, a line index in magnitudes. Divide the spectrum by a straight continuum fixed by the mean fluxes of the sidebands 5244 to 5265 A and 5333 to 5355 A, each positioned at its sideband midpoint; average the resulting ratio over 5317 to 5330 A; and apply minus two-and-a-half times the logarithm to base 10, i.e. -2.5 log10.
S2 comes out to 0.01 mag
